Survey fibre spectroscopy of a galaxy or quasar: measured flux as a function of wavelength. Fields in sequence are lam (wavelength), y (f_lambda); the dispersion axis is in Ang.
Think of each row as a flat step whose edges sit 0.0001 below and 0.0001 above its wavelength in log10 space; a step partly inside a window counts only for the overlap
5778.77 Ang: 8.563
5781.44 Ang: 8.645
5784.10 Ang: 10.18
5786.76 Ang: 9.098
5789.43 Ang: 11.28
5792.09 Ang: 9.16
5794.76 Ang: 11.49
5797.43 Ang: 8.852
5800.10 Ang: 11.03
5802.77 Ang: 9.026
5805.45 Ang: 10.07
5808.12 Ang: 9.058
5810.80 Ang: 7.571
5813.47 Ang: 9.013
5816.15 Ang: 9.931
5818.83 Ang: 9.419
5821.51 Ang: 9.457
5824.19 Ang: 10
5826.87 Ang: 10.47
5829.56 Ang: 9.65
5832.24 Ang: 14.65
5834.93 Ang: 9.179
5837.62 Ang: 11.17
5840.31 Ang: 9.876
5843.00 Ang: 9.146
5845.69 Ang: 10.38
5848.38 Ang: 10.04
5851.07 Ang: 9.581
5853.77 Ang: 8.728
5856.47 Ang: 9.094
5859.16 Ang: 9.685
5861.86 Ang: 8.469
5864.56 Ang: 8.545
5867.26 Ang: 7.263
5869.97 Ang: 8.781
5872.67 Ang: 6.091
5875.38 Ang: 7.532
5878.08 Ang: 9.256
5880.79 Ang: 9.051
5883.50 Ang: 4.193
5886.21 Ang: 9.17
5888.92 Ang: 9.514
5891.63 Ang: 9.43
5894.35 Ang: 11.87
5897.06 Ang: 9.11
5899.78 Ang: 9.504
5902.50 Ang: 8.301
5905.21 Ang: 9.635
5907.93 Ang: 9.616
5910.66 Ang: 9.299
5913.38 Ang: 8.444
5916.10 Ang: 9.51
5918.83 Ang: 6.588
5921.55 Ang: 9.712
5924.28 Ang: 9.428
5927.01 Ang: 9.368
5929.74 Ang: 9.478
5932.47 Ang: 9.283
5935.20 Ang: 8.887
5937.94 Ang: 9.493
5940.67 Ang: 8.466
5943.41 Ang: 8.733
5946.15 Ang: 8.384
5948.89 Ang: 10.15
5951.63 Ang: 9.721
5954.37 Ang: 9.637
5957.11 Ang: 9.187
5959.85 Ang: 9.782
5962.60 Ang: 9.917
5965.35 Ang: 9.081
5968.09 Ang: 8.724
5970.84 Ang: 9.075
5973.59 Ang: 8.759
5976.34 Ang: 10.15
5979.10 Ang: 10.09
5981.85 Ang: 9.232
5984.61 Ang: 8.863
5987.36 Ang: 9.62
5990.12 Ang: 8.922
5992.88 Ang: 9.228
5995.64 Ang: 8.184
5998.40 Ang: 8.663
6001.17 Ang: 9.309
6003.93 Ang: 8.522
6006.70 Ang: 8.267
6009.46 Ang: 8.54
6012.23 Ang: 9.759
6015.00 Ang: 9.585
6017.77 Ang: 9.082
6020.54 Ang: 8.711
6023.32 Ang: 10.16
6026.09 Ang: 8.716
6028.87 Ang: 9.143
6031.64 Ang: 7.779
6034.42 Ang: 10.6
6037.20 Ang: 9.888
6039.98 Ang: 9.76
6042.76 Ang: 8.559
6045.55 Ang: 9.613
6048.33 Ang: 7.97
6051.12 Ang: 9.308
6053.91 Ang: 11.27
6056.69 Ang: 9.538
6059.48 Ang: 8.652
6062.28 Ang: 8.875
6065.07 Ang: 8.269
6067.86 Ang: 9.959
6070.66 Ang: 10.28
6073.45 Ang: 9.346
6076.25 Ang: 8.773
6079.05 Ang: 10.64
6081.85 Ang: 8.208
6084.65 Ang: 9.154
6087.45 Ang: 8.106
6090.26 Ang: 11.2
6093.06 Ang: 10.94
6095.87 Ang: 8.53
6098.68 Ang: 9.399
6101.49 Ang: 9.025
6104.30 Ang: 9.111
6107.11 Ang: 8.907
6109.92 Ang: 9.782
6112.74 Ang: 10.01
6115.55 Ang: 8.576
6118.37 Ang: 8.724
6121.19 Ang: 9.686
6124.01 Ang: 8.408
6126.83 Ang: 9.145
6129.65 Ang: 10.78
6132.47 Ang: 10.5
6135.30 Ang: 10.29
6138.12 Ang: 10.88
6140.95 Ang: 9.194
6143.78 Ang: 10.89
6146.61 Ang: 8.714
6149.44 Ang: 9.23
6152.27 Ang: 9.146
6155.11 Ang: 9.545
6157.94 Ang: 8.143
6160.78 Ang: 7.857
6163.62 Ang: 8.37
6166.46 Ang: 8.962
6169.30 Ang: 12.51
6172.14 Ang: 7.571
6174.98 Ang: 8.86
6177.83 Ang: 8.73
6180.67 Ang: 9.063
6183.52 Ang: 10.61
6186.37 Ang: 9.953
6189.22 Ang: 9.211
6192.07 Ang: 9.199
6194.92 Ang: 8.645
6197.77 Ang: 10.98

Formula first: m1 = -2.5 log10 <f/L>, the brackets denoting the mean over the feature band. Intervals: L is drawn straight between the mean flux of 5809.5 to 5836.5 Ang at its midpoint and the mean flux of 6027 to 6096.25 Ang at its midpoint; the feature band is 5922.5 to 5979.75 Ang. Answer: 0.04 mag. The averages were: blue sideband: 9.95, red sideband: 9.38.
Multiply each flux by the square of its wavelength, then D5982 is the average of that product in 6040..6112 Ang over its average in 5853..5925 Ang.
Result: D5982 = 1.1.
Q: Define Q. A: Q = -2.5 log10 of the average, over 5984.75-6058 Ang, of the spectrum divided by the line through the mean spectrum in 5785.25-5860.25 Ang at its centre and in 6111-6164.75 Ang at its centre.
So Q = 0.04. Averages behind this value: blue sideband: 9.86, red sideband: 9.38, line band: 9.18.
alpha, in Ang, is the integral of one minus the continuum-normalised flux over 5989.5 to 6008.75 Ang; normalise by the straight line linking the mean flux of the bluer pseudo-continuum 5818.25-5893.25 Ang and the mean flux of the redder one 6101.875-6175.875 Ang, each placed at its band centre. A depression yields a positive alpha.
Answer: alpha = 1.2 Ang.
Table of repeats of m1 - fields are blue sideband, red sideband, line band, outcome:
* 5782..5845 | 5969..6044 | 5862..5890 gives 0.215 mag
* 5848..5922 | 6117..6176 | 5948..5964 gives -0.091 mag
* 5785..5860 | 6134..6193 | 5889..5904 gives 0.014 mag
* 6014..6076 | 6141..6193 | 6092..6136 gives -0.022 mag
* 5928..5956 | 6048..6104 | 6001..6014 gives 0.053 mag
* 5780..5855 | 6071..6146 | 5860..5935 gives 0.118 mag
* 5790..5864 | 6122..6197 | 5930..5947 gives 0.086 mag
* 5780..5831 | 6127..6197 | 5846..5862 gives 0.027 mag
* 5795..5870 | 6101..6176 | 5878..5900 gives 0.070 mag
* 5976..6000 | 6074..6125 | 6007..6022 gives 0.015 mag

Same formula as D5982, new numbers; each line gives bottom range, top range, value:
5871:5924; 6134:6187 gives 1.17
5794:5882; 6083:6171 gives 1.11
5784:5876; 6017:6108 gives 1.06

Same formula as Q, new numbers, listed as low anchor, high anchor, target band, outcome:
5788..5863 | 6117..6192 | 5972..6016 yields 0.061 mag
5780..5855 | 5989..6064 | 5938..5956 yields 0.024 mag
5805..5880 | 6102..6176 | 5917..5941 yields 0.042 mag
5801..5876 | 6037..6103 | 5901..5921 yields 0.067 mag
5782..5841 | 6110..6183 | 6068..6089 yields 0.026 mag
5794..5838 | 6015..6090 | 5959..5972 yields 0.027 mag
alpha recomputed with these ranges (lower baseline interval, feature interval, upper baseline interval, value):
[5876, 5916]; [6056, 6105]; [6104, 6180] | -0.3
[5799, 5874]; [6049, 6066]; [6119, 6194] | 0.3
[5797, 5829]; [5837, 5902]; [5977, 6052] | 3.2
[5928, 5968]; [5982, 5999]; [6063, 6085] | 0.6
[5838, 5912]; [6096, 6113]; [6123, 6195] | 0.1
